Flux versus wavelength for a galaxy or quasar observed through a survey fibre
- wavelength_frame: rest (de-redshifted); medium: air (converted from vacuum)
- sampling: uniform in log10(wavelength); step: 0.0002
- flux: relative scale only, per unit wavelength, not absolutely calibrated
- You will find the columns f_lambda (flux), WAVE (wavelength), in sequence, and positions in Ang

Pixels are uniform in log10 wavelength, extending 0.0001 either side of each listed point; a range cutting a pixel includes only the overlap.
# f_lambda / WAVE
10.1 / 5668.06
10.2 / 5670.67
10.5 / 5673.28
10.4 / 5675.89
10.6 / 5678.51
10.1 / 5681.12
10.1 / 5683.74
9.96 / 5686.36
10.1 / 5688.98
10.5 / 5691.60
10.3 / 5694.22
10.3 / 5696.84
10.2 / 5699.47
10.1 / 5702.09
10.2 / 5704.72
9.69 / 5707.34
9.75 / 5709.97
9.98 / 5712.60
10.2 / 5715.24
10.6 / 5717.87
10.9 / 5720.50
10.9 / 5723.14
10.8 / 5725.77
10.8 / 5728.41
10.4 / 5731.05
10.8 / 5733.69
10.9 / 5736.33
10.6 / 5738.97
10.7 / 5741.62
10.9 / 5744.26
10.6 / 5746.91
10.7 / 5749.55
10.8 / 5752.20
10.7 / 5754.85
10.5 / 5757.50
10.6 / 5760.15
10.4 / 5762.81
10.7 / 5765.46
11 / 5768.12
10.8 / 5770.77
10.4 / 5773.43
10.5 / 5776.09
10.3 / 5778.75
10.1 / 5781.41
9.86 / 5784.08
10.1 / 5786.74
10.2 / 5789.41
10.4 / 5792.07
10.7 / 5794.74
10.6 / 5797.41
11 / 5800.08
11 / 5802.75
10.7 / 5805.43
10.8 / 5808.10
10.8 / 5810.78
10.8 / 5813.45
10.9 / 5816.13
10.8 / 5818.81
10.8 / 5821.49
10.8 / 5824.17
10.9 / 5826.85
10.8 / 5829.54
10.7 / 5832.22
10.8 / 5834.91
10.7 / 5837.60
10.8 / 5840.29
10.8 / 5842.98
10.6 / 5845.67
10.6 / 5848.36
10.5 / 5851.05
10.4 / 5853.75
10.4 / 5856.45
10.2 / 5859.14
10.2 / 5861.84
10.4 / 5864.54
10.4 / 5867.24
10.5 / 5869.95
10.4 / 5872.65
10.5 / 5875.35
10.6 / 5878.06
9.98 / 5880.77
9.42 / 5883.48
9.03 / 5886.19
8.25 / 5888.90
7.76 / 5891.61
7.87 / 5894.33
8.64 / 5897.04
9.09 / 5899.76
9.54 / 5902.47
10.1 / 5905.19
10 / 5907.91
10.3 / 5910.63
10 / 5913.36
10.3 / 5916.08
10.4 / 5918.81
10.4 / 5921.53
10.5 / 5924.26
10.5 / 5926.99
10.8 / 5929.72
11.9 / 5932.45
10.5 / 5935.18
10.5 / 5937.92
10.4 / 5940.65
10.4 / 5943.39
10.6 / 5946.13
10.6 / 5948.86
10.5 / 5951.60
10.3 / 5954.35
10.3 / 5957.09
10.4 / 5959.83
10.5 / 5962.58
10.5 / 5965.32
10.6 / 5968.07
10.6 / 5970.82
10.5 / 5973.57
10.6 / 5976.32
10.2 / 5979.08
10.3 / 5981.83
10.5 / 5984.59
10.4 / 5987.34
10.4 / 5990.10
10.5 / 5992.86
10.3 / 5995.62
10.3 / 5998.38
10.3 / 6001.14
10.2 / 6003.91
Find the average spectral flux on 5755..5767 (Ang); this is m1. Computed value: 10.6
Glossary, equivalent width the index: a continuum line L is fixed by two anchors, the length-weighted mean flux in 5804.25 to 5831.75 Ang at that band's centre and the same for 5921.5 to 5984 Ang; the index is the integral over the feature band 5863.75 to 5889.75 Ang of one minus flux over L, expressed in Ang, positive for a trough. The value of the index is 1.8 Ang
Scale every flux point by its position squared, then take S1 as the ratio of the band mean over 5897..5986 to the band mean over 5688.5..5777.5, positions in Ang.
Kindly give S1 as 1.06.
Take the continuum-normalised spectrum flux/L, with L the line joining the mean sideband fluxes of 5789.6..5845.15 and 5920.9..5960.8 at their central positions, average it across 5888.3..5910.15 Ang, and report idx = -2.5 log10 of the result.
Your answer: 0.18 mag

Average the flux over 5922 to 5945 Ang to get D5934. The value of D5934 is 10.7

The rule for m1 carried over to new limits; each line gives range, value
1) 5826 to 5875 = 10.6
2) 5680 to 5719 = 10.1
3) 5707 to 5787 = 10.5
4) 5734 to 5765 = 10.7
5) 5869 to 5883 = 10.3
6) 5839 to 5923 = 9.95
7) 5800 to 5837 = 10.8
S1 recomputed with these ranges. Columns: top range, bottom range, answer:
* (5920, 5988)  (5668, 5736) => 1.11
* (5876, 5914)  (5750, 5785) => 0.93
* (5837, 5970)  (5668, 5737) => 1.05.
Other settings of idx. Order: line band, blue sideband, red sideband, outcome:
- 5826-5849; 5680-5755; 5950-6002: -0.03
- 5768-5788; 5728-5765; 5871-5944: 0.02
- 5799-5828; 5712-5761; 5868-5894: -0.08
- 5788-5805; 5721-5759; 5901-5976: 0.00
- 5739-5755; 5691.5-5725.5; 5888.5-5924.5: -0.06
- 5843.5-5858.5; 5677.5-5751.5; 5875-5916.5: -0.09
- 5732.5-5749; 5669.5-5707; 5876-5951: -0.06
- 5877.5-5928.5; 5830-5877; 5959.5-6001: 0.10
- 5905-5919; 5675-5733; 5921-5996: 0.03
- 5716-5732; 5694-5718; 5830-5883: -0.06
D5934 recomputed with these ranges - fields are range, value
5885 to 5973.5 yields 10.1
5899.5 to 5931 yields 10.2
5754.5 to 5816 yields 10.6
